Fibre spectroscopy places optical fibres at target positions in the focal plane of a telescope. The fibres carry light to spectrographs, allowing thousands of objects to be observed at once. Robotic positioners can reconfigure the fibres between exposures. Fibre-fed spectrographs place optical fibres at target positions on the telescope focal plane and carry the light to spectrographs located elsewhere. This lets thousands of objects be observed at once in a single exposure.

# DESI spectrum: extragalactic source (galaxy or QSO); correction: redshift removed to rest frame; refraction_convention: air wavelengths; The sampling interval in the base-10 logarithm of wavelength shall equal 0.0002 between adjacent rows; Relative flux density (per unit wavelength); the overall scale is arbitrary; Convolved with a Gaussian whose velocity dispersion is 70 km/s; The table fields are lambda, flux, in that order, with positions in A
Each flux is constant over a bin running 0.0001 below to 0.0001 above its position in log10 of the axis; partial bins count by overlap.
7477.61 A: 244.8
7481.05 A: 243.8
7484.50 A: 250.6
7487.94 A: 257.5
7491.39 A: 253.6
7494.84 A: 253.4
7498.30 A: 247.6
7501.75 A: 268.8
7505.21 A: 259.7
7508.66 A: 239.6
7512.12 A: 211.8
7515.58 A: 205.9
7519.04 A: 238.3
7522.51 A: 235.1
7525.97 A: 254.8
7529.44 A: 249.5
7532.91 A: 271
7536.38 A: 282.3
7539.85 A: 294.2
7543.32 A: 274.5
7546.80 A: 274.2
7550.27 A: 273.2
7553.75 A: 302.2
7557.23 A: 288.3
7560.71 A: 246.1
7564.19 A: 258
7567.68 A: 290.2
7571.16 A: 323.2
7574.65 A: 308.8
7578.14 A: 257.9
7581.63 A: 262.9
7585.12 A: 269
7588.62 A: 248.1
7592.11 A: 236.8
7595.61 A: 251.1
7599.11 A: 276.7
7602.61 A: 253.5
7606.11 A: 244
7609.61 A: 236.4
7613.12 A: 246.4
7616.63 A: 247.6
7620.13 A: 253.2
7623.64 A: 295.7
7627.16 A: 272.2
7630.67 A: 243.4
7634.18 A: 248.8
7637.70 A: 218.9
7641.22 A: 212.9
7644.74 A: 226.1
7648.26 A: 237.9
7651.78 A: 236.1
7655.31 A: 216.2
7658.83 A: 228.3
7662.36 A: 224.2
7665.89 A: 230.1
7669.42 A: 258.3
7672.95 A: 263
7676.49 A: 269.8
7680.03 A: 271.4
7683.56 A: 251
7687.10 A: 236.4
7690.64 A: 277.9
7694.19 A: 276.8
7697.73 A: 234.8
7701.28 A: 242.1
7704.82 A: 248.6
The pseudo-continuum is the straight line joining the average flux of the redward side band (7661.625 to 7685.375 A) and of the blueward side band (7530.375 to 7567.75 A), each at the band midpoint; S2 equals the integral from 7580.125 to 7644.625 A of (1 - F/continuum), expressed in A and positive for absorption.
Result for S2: 3.6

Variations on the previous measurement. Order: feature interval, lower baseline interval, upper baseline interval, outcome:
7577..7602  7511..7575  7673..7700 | 0.70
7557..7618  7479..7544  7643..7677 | -4.56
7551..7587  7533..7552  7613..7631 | -0.91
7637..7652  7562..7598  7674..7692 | 2.19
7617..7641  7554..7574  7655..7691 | 0.97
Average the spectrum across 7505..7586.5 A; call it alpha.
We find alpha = 266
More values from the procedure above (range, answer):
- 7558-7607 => 267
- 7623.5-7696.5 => 246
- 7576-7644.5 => 251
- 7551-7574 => 285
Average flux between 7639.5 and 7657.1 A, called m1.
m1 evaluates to 226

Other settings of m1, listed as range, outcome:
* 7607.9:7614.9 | 241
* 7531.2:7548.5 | 279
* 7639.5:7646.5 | 220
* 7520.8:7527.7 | 245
